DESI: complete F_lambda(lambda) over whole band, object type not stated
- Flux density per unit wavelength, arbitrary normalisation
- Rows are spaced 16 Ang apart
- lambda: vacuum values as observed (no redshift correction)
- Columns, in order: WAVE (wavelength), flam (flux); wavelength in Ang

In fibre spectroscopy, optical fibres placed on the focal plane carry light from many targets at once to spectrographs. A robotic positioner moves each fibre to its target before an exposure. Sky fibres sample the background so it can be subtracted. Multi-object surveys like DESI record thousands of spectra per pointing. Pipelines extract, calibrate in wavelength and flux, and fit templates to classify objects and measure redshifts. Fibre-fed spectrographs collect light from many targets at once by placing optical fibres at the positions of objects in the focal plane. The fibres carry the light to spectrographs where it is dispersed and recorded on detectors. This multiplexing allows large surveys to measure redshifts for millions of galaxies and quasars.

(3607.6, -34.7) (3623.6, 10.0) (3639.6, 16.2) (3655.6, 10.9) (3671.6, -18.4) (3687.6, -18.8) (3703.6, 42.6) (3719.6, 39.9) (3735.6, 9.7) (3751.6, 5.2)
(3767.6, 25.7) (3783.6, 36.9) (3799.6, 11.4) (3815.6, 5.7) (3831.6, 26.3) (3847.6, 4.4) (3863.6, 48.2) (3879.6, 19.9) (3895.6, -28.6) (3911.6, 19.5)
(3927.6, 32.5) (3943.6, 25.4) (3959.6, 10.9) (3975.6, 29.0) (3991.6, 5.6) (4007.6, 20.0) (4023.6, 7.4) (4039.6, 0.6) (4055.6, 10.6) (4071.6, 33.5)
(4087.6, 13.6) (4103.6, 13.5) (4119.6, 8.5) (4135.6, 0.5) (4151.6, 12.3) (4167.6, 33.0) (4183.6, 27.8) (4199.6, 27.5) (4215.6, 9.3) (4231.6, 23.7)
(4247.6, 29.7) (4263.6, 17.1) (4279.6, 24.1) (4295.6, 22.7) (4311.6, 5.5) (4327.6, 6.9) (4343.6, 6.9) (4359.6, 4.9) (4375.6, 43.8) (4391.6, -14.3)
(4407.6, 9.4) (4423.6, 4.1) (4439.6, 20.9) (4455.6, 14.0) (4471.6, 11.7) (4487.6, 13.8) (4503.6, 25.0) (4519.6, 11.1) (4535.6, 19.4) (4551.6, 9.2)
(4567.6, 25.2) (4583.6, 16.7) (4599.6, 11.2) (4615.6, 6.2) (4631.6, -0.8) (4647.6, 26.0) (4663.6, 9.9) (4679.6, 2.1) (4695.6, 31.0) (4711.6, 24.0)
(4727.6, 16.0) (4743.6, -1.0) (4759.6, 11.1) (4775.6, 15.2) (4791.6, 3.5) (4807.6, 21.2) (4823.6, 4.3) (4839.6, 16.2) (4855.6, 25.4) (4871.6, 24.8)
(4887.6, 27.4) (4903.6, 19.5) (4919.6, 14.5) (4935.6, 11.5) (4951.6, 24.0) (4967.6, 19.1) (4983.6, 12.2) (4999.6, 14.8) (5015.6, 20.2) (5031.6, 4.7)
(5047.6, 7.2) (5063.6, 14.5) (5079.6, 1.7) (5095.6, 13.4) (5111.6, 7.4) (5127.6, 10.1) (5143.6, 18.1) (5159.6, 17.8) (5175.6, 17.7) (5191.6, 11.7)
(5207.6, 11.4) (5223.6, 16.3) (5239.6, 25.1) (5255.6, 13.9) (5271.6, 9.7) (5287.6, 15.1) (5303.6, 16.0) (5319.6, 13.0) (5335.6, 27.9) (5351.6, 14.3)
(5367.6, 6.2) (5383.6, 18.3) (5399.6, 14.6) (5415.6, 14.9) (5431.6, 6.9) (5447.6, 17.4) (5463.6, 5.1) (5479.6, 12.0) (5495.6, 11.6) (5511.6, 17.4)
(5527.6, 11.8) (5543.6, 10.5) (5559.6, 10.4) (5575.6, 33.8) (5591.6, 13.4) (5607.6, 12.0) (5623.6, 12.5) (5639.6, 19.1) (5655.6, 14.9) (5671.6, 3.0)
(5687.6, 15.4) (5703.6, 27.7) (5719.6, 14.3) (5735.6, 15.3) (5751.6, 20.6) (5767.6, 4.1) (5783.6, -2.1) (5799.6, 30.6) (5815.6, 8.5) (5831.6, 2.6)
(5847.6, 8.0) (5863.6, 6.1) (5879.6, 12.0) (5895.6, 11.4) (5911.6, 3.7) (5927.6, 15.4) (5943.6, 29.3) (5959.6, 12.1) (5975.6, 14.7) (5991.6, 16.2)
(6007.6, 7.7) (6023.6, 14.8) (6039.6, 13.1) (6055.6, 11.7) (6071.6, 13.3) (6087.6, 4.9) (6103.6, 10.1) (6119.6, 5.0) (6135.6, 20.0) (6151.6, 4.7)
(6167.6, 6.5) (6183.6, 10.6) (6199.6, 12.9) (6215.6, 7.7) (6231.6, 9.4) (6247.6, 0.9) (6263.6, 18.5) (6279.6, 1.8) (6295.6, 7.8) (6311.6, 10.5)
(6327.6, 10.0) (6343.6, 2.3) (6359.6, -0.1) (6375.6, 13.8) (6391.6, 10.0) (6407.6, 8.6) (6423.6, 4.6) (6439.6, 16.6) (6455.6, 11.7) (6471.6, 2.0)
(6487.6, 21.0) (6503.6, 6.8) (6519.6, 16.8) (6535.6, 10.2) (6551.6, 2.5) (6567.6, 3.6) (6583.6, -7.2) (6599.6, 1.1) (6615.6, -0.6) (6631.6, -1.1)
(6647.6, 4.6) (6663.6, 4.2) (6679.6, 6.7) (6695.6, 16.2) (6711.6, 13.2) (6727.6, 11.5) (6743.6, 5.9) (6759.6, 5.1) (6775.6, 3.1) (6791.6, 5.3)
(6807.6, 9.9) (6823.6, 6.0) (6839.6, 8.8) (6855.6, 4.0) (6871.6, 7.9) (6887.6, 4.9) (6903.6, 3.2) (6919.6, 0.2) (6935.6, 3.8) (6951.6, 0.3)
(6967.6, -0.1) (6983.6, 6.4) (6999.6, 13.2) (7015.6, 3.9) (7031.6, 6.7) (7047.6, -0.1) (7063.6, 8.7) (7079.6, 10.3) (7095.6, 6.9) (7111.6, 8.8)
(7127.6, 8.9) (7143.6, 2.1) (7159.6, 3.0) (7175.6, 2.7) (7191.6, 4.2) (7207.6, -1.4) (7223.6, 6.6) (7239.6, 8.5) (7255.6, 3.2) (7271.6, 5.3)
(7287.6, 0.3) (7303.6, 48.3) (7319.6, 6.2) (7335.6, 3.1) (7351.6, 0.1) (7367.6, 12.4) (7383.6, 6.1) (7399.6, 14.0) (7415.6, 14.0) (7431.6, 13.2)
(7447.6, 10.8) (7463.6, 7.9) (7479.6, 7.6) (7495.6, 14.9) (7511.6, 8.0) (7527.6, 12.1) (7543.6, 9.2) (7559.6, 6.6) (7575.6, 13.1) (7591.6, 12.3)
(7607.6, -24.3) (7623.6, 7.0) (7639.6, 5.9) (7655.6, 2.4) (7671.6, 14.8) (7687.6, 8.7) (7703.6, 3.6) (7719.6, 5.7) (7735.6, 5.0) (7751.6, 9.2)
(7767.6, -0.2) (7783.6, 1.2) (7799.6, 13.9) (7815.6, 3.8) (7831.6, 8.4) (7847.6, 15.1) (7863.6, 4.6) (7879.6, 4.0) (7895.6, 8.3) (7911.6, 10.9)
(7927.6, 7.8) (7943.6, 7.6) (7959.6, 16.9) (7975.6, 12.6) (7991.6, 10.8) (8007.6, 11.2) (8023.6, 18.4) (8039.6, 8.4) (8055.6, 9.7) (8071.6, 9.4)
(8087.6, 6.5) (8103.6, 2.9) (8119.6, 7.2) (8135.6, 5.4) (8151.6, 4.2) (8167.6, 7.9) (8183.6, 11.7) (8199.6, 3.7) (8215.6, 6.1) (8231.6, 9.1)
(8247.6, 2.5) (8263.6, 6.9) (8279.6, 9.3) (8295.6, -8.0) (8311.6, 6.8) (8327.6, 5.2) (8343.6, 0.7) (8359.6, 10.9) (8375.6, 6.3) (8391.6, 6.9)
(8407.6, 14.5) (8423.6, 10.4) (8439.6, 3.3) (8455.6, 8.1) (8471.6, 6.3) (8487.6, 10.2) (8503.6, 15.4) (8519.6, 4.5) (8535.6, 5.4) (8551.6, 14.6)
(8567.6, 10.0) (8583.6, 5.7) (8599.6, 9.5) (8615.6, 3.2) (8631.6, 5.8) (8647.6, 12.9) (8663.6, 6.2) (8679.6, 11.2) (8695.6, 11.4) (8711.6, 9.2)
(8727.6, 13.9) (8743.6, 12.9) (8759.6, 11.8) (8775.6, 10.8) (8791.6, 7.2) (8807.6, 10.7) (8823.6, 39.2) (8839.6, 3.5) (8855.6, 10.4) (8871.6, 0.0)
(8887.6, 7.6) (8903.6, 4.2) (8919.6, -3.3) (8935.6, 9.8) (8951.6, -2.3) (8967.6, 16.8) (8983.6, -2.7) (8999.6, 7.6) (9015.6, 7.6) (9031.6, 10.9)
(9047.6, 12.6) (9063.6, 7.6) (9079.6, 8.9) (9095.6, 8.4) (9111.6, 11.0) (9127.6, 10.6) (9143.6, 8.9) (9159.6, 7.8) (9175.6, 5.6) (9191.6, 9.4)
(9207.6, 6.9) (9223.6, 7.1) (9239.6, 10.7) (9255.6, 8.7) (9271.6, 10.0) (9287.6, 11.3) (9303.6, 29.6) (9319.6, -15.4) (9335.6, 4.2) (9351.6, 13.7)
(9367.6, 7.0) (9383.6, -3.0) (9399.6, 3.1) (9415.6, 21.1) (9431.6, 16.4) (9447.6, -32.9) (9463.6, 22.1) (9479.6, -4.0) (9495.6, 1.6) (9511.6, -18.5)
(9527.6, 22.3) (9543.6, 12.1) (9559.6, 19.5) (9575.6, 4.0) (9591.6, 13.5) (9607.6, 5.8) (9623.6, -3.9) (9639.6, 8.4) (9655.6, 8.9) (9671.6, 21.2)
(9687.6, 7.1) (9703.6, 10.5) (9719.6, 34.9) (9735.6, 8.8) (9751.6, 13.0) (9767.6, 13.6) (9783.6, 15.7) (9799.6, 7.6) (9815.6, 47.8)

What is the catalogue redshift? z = 0.960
